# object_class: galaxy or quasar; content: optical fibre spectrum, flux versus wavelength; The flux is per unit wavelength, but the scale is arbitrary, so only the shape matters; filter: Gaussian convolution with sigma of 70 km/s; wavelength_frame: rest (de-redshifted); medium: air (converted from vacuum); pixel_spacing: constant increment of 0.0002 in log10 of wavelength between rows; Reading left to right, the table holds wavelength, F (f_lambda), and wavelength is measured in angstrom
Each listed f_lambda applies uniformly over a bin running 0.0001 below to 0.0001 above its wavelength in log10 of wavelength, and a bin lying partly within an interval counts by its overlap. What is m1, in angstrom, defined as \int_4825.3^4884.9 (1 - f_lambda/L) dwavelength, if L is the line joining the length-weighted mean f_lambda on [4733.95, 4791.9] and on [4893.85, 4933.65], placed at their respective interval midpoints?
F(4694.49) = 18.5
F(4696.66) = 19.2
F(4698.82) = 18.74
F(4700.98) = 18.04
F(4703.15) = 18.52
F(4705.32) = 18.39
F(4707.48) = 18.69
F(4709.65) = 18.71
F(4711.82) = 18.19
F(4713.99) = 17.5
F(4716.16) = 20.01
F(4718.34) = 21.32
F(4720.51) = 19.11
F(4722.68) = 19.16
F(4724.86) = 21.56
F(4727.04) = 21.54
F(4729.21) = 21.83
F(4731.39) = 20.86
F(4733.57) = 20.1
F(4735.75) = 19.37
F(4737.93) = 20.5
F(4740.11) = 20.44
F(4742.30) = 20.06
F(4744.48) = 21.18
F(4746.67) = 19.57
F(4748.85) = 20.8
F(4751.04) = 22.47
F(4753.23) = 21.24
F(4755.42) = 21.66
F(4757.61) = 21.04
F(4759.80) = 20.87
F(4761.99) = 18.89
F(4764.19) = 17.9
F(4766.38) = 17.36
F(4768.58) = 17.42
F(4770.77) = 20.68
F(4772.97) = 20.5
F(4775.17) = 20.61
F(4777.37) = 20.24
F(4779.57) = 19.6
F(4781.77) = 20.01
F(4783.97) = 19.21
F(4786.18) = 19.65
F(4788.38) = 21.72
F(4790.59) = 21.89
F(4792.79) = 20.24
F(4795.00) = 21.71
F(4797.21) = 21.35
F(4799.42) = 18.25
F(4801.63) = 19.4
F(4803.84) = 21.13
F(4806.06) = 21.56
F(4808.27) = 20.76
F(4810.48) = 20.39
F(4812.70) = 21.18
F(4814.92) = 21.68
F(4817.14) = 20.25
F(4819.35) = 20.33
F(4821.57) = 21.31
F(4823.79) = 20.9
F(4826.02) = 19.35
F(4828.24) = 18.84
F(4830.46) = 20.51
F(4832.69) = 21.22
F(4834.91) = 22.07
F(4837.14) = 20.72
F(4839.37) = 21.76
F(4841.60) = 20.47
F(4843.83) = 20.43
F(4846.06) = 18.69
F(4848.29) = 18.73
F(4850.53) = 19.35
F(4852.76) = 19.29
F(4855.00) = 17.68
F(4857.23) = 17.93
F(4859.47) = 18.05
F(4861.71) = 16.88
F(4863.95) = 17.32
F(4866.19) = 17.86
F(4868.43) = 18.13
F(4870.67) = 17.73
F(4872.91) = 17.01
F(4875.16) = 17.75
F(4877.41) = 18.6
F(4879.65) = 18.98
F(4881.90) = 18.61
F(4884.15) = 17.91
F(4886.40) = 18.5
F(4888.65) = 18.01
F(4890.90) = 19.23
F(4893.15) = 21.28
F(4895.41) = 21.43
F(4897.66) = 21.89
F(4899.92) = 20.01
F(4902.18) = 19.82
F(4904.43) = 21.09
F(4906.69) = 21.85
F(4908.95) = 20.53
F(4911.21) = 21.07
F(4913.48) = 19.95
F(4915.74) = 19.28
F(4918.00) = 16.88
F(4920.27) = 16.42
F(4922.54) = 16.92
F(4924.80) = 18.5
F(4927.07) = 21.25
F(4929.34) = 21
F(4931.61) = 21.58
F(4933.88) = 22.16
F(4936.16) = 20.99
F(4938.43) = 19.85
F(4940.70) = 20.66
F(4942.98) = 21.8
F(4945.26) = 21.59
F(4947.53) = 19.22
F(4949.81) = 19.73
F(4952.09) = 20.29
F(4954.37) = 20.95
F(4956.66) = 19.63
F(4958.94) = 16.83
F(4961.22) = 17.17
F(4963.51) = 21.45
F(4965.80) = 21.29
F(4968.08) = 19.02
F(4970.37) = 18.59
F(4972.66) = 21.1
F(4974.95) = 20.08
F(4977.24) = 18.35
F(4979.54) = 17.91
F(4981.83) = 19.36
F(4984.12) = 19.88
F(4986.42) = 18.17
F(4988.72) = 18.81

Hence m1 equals 3.4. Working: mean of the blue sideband 20.2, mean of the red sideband 20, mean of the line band 19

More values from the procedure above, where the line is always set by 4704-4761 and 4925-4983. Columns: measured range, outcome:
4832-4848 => -0.4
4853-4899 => 3.5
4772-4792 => -0.2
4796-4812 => -0.2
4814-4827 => -0.3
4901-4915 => -0.4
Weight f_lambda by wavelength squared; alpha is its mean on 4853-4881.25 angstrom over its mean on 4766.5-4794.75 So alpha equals 0.92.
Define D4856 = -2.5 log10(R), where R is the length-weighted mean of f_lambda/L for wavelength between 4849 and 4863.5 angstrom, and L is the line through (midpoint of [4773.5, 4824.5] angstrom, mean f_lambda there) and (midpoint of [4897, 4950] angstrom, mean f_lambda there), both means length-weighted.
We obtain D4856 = 0.13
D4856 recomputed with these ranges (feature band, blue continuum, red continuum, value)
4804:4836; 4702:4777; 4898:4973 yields -0.04 mag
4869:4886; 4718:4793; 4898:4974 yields 0.11 mag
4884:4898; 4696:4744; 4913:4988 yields -0.01 mag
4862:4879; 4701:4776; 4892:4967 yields 0.13 mag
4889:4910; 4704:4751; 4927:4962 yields -0.02 mag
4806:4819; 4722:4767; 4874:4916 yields -0.04 mag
